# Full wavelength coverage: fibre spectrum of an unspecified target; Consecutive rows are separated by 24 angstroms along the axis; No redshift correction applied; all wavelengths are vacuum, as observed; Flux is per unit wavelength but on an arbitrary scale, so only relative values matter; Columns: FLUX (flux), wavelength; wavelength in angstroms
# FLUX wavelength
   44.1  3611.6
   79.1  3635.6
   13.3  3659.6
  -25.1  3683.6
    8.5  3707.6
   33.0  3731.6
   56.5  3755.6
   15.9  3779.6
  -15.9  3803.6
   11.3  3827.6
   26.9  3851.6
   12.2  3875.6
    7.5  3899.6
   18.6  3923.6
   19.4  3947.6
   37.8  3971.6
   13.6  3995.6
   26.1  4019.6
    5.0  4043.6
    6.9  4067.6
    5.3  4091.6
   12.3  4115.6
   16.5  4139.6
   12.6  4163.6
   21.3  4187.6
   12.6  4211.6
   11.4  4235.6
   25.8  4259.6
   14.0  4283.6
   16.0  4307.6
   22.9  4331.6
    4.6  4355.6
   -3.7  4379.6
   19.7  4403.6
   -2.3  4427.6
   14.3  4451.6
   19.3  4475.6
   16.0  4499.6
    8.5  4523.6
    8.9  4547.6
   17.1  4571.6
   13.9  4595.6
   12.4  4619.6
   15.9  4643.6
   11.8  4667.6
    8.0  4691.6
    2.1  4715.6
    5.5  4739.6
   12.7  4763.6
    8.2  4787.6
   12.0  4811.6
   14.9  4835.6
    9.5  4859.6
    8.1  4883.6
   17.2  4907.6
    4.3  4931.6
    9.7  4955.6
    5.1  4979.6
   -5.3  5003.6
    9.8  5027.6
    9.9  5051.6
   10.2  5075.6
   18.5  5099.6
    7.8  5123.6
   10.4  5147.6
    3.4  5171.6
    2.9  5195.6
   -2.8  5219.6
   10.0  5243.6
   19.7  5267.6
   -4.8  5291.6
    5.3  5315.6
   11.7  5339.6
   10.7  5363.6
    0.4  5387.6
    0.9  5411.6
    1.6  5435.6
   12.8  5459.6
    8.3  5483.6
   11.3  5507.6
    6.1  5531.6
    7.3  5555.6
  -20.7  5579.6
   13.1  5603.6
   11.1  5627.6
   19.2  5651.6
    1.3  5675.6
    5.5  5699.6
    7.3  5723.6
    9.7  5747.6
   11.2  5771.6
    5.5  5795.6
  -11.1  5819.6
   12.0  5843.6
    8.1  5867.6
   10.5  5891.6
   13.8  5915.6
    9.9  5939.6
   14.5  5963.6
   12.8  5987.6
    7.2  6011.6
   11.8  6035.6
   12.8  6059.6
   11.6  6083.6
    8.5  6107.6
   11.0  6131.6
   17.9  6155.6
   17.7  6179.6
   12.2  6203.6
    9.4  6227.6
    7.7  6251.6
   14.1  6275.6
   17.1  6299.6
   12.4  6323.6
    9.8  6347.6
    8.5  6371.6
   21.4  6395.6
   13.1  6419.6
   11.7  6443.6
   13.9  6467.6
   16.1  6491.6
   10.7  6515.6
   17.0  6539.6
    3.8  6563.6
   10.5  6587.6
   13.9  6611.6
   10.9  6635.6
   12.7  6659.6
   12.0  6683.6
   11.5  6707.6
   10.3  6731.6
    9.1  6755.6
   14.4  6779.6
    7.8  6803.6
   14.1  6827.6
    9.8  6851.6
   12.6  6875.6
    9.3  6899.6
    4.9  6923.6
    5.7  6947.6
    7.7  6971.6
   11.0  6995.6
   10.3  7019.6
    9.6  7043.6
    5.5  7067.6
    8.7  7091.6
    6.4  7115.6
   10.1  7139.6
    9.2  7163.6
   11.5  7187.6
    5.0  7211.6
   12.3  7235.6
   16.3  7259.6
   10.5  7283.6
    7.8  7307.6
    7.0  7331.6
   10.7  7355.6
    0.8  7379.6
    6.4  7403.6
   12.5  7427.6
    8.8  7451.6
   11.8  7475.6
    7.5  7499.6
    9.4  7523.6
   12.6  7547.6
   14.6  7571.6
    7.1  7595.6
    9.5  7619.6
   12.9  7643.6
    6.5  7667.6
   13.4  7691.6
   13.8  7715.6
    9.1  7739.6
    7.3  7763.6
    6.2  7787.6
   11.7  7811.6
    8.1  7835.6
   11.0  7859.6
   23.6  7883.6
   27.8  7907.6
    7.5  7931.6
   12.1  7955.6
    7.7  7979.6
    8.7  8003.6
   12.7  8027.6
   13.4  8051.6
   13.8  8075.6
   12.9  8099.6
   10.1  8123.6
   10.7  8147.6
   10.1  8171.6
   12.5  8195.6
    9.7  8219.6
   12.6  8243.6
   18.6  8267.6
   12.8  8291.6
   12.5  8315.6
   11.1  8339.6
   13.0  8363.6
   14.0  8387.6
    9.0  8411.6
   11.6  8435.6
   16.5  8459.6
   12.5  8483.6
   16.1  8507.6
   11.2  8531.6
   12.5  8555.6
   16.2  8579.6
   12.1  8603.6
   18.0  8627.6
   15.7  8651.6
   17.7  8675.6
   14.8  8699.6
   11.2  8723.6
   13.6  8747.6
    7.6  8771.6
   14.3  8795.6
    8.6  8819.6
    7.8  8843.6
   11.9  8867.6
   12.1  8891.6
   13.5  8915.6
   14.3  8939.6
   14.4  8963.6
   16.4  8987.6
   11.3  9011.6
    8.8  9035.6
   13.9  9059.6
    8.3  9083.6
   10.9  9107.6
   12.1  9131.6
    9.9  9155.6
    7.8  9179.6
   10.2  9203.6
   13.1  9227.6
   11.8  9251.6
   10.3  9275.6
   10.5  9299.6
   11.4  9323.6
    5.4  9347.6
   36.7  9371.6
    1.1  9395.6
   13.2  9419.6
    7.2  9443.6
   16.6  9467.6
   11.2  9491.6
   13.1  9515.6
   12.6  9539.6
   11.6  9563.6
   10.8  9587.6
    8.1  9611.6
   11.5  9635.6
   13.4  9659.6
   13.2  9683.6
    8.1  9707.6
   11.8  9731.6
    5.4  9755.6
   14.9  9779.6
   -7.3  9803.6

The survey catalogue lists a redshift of 1.12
